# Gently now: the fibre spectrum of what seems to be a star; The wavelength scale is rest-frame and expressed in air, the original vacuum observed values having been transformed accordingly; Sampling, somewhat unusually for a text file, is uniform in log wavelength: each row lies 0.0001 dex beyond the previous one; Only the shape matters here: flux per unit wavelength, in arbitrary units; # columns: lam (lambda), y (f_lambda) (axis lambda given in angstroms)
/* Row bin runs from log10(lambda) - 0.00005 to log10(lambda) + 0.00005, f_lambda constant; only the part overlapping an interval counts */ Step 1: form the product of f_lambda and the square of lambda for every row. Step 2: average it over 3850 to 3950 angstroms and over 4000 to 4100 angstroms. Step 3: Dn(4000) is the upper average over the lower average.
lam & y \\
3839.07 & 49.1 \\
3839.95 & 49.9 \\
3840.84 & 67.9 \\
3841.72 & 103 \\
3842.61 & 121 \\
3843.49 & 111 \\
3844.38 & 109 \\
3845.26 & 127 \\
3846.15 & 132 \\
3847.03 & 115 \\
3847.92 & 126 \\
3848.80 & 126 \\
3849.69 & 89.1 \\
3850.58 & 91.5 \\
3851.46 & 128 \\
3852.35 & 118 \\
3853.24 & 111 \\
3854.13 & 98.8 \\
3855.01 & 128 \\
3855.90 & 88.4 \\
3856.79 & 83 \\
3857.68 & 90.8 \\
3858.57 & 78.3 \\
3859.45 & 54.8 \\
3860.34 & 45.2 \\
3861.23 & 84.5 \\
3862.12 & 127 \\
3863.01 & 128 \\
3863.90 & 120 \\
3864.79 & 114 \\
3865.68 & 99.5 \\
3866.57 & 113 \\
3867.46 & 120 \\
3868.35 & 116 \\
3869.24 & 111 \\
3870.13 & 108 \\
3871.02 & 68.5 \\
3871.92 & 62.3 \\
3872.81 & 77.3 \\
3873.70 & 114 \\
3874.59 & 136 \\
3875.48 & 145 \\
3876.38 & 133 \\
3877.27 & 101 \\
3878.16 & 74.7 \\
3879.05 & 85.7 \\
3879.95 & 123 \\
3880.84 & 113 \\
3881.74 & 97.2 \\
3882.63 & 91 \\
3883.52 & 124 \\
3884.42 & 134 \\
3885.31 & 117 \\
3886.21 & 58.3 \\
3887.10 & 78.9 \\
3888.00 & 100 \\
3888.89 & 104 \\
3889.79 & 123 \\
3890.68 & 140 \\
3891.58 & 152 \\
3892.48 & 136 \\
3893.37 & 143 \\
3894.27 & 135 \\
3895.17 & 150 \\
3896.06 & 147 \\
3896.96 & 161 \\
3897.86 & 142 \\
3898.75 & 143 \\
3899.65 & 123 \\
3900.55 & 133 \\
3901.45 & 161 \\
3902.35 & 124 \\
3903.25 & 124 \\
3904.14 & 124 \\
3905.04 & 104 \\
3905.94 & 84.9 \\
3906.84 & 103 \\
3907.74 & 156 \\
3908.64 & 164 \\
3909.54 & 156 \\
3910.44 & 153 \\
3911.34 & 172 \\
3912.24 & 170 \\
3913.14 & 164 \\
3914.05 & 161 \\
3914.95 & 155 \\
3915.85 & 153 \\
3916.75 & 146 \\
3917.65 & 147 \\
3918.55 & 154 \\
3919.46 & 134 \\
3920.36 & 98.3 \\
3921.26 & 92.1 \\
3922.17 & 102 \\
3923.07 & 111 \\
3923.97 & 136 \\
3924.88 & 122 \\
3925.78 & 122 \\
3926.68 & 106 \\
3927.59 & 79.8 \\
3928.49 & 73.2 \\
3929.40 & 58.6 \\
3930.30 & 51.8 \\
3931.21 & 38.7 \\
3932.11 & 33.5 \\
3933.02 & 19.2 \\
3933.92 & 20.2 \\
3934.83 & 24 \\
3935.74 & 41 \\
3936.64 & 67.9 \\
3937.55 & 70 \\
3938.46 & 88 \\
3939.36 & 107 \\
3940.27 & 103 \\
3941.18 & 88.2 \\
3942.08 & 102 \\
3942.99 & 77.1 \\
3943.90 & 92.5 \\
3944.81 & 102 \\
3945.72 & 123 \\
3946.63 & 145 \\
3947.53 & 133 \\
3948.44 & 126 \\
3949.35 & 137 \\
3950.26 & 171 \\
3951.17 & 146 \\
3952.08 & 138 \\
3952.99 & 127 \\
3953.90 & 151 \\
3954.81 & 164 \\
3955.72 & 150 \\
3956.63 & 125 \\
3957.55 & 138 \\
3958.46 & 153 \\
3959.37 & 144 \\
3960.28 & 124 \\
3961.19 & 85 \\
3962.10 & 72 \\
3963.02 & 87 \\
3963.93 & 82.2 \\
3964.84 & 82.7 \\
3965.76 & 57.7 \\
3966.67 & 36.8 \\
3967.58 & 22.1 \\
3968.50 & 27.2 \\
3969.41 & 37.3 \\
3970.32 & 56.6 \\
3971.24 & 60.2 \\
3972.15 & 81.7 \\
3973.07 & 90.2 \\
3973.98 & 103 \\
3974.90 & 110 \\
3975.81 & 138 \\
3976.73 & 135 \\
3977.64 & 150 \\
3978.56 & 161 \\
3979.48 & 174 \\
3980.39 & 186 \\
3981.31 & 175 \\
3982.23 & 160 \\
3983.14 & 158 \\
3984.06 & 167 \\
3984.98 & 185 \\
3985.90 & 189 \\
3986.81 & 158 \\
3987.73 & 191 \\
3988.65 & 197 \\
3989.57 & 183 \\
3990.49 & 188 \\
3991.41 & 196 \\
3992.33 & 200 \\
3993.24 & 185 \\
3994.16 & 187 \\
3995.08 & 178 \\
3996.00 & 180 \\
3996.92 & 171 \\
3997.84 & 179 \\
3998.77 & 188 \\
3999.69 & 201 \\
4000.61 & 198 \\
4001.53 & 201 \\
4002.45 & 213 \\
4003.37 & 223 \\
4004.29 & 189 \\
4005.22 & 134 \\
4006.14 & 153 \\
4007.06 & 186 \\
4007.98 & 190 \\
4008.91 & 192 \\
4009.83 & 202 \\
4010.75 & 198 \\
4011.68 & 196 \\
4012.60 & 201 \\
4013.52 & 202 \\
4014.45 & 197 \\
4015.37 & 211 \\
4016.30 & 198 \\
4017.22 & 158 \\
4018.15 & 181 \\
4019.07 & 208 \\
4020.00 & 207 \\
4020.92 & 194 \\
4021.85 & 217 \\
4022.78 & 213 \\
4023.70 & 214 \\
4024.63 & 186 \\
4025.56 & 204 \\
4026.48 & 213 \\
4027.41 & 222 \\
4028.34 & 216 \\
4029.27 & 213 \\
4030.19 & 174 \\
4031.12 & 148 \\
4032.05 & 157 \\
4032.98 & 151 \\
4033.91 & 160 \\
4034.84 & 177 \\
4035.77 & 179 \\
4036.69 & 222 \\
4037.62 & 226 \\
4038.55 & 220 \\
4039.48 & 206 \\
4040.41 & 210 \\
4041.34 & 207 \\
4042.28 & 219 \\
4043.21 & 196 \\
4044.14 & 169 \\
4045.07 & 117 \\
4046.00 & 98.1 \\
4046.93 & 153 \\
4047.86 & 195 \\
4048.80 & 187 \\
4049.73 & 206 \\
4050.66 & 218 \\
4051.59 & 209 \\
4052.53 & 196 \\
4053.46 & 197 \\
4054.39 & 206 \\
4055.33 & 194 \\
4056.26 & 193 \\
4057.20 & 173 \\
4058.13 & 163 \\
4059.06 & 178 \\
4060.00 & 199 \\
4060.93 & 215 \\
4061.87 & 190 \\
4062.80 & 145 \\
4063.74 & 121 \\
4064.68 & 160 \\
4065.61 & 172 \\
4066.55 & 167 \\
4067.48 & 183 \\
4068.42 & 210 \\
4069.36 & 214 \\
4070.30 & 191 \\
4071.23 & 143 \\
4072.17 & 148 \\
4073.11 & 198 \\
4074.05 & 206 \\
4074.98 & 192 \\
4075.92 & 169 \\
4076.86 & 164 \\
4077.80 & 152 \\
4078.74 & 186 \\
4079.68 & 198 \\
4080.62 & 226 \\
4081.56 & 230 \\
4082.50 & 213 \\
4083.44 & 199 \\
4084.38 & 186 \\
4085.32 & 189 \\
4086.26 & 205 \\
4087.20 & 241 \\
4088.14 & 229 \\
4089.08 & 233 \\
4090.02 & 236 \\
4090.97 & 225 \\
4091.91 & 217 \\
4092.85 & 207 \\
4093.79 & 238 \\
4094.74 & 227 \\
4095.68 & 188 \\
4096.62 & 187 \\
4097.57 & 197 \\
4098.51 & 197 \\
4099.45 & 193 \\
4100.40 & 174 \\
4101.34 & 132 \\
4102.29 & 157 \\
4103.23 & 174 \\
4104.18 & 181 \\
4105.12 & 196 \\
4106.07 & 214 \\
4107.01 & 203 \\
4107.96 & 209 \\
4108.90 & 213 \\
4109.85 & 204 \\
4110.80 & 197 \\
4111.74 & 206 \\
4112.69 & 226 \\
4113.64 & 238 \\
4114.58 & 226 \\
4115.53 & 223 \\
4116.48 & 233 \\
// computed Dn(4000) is 1.9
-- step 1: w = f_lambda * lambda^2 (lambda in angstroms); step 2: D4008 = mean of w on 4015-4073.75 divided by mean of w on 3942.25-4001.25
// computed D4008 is 1.42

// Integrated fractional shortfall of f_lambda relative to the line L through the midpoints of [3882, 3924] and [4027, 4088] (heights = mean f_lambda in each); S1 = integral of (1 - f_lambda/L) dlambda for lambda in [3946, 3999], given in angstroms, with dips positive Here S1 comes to 7.0 angstroms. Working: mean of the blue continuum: 131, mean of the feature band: 136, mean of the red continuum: 187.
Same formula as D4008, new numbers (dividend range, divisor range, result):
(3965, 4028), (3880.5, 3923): 1.34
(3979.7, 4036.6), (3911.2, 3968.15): 1.84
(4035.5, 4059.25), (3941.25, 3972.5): 1.91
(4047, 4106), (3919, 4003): 1.66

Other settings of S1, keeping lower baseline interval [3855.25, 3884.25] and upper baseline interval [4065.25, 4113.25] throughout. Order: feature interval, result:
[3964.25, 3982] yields 5.7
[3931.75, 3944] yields 6.1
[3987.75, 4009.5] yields -4.2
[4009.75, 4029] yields -4.1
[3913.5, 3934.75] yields 4.2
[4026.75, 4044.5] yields -2.0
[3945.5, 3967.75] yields 3.3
